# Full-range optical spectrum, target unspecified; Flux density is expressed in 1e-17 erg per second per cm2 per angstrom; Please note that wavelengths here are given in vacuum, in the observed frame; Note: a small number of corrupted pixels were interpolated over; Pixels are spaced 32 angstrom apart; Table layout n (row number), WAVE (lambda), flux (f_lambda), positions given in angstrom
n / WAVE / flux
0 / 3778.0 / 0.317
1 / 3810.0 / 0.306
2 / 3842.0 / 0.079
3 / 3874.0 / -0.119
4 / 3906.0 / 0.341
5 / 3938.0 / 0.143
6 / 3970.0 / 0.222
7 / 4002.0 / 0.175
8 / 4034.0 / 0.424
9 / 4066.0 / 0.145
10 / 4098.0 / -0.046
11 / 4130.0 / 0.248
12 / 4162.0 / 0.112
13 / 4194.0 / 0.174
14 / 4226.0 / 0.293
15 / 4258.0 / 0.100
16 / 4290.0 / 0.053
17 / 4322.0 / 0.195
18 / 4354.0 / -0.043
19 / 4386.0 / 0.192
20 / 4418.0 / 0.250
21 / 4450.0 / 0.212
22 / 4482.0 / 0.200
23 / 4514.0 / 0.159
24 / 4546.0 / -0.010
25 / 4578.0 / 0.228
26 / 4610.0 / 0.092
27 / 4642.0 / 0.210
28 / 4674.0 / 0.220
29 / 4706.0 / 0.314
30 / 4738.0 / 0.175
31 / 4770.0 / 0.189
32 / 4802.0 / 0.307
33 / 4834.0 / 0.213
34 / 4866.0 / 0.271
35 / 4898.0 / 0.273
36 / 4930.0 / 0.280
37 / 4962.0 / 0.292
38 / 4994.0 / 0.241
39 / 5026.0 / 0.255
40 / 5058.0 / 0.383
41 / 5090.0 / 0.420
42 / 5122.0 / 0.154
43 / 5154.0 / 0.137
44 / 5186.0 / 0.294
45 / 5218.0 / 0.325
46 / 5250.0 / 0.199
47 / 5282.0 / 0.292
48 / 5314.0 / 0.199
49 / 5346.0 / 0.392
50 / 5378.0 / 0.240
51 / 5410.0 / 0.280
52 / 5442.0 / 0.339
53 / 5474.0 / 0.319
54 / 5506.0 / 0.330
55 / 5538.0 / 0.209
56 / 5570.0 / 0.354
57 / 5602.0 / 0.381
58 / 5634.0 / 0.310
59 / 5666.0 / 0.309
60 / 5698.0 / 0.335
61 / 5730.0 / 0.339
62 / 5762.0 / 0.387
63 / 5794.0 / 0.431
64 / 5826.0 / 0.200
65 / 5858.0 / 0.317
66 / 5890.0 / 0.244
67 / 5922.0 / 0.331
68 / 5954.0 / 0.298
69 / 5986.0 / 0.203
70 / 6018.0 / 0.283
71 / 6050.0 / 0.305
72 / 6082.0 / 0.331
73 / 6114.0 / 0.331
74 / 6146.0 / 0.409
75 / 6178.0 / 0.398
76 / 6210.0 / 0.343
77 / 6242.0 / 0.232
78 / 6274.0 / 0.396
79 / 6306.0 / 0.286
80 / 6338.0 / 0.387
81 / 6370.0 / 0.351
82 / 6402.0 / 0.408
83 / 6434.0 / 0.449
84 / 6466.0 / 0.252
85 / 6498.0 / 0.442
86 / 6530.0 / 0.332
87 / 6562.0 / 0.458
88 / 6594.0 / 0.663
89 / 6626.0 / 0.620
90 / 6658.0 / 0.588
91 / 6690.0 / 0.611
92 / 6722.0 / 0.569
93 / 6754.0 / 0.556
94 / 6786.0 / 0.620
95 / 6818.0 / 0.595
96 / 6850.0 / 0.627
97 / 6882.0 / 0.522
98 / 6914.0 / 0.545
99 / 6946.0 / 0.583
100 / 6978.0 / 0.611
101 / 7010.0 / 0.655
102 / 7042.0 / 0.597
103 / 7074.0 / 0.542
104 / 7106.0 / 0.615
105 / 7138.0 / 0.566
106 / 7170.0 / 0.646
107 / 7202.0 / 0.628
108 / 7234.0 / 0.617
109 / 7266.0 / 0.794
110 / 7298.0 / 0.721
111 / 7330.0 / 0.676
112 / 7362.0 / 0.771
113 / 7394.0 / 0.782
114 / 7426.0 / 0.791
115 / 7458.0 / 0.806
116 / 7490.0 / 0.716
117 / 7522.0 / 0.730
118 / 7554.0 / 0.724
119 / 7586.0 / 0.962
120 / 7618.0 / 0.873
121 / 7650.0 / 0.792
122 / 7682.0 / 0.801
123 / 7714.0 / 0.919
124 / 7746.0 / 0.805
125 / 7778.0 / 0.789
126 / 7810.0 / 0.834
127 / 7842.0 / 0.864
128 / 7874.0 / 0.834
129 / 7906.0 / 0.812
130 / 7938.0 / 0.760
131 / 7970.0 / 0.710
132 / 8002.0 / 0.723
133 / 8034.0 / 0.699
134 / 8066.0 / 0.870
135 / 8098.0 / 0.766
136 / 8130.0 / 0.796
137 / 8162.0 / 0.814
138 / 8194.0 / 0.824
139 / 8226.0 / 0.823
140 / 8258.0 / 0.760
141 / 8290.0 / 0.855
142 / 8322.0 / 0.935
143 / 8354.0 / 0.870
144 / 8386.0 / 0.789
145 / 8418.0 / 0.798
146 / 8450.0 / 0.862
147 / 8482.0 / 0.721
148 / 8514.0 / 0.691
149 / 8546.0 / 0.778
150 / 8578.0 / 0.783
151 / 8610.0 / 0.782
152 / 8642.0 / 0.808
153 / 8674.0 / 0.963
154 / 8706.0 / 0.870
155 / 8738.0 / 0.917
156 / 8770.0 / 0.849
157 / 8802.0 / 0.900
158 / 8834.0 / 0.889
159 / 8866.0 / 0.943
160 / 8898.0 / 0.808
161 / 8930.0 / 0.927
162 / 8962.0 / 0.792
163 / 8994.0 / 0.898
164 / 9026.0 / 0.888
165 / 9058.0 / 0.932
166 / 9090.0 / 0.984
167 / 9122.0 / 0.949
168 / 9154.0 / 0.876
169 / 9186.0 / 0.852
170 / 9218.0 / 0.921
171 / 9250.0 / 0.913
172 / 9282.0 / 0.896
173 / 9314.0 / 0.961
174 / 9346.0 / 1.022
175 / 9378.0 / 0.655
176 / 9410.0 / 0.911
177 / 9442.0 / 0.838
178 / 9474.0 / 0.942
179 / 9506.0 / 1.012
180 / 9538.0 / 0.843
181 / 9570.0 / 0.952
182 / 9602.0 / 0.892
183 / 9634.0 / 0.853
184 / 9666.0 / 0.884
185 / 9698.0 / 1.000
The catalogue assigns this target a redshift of 0.644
